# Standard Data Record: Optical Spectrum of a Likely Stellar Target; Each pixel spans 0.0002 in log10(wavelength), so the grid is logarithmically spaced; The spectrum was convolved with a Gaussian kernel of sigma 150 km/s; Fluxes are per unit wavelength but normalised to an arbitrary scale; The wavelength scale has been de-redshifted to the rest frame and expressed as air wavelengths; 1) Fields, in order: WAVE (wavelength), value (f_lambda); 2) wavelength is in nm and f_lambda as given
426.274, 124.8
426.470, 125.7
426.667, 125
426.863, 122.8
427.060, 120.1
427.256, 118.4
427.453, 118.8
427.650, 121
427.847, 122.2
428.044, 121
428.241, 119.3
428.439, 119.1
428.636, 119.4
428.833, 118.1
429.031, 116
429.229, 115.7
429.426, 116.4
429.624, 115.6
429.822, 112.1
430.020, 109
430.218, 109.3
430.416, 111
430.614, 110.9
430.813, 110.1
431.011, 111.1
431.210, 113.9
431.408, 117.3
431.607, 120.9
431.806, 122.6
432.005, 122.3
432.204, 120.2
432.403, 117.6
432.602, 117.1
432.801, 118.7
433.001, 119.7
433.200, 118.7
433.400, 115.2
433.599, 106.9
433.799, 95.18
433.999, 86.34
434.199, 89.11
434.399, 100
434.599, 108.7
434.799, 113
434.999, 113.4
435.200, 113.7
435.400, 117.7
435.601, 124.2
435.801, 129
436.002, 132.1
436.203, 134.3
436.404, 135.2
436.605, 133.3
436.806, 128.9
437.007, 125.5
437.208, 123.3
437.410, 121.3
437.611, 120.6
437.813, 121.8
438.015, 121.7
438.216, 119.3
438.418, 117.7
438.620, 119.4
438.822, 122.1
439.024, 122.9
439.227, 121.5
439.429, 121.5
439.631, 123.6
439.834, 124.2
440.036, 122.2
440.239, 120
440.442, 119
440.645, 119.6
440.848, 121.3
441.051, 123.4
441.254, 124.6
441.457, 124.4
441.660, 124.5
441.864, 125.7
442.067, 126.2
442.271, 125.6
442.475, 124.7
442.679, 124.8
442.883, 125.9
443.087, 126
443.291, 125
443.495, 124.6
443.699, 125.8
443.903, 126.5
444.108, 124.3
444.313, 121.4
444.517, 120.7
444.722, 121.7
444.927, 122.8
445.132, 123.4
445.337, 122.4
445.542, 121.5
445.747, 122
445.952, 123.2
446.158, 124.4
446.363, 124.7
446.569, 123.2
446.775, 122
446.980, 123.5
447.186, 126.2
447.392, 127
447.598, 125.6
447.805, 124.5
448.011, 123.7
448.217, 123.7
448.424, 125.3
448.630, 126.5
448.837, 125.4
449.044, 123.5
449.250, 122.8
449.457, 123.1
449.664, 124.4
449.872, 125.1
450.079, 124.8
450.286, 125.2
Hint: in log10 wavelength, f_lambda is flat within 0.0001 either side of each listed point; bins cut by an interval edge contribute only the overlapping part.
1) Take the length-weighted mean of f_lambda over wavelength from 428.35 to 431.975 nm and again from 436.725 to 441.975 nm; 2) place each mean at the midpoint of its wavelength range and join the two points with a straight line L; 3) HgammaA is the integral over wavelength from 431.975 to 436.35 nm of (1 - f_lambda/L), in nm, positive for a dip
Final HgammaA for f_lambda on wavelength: 0.14 nm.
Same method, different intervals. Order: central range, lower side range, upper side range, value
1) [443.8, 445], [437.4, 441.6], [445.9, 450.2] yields 0.00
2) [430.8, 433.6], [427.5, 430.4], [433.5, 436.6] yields -0.05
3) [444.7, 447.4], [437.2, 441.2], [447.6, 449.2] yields 0.01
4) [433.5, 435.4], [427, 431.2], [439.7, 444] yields 0.25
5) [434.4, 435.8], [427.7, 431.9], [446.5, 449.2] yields 0.04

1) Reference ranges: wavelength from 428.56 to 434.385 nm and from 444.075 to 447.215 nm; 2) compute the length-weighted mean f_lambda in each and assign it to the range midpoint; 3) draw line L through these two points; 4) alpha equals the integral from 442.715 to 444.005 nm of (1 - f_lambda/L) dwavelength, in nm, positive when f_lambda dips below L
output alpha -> -0.046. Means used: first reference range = 113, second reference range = 123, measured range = 126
